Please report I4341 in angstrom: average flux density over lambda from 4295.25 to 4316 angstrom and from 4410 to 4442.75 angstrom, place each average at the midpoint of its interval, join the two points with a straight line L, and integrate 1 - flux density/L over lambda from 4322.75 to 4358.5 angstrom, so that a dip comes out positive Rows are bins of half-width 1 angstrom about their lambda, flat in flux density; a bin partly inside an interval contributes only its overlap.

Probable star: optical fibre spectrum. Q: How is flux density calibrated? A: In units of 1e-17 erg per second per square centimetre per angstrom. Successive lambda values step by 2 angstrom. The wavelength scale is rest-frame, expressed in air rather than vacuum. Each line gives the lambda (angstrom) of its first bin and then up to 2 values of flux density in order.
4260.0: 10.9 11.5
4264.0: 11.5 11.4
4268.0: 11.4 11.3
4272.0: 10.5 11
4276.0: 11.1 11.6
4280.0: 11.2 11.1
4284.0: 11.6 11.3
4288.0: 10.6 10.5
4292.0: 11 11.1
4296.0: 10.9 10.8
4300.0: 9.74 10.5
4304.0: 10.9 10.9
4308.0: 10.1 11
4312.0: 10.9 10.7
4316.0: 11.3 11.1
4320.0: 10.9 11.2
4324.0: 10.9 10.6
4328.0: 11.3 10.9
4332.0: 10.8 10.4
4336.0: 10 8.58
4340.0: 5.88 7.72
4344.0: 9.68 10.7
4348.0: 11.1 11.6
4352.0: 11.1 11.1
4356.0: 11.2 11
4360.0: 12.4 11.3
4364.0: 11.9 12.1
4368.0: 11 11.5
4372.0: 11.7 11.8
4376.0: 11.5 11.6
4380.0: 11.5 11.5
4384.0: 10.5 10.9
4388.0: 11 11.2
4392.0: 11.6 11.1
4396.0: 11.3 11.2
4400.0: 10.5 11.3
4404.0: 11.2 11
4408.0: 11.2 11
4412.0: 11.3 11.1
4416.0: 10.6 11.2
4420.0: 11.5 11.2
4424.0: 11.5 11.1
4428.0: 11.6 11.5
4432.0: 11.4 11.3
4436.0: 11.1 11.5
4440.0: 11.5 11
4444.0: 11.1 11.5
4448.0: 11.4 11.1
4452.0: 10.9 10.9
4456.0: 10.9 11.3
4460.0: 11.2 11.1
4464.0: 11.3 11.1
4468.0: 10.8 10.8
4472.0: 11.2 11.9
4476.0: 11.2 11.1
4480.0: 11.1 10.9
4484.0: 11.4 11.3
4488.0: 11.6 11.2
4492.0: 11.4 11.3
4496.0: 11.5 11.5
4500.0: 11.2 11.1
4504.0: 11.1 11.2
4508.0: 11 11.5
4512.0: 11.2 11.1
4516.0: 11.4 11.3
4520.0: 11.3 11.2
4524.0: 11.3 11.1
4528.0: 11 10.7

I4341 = 2.0 angstrom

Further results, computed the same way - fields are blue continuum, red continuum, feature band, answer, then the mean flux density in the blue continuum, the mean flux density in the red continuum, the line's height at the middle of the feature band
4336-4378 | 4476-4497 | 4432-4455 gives -0.24 angstrom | 10.7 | 11.3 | 11.1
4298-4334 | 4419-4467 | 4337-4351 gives 2.02 angstrom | 10.8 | 11.2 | 10.9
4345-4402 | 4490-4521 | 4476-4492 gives 0.06 angstrom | 11.3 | 11.3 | 11.3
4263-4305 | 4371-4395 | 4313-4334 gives 0.35 angstrom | 11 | 11.3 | 11.1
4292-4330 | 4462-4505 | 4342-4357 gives 0.29 angstrom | 10.8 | 11.2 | 10.9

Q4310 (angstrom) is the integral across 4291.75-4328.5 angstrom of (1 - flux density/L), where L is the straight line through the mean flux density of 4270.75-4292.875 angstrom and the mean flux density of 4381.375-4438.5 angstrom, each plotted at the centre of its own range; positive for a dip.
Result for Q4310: 0.84 angstrom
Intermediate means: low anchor 11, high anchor 11.2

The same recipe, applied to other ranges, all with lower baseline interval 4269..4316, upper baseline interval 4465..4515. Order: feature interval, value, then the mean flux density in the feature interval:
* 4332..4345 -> 2.5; 8.87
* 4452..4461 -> 0.1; 11.1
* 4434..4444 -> -0.1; 11.3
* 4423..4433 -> -0.3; 11.4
